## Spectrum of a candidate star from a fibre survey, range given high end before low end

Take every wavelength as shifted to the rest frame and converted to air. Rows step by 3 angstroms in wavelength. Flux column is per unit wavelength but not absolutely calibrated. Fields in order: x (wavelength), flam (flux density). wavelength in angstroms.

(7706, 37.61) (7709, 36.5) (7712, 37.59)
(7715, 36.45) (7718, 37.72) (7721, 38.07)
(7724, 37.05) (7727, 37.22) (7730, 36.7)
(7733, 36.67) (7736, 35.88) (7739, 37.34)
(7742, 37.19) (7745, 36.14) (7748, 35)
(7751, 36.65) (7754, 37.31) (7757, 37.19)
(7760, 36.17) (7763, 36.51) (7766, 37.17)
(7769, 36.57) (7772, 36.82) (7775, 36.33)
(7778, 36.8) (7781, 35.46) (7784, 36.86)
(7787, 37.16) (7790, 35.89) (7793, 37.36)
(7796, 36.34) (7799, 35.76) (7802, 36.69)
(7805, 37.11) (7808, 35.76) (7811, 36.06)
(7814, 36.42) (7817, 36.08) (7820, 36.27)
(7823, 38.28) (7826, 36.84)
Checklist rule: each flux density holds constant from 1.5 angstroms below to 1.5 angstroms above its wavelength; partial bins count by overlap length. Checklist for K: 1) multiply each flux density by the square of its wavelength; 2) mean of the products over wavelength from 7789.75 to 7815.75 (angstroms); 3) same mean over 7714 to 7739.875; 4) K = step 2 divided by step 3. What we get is 1.00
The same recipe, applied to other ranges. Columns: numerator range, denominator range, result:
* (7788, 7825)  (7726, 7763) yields 1.01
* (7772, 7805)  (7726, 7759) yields 1.01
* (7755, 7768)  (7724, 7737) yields 1.01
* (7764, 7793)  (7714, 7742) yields 1.00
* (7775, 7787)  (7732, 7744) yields 1.00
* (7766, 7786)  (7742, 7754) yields 1.02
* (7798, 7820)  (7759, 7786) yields 1.00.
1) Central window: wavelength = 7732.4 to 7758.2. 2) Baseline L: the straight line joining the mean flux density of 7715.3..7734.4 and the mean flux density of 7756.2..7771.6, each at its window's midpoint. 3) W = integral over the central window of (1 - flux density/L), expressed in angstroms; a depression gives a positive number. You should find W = 0.25 angstroms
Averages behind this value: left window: 37.2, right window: 36.7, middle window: 36.6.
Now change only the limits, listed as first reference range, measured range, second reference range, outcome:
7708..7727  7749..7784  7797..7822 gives 0.1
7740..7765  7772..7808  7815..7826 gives 0.2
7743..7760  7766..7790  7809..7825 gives 0.0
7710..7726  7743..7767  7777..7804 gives 0.3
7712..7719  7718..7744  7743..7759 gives -0.1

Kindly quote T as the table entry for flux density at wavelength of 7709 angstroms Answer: 36.5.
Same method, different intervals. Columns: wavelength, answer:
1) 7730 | 36.7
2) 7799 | 35.76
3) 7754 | 37.31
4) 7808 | 35.76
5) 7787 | 37.16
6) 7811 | 36.06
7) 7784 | 36.86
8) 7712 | 37.59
